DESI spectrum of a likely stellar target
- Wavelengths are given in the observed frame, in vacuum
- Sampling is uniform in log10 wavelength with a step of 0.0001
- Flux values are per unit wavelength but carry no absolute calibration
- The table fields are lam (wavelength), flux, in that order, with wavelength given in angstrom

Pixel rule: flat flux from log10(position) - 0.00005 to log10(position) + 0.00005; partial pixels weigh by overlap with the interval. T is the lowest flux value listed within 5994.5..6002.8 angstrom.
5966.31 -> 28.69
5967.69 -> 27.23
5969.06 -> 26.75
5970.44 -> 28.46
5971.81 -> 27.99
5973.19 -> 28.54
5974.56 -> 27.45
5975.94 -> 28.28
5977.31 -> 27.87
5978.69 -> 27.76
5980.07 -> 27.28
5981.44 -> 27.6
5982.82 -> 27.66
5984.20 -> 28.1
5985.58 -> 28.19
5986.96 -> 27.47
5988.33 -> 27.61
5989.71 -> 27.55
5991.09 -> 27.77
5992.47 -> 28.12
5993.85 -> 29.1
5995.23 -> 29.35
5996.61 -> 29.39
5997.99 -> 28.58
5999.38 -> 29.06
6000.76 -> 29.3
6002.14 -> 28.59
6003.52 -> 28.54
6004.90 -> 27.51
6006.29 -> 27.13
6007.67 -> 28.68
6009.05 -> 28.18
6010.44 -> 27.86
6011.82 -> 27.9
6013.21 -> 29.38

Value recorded 28.58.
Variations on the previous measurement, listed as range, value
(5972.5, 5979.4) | 27.45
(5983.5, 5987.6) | 27.47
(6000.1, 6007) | 27.13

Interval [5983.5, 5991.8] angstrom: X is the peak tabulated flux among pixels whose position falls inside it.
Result 28.19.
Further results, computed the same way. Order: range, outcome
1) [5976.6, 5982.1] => 27.87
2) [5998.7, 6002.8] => 29.3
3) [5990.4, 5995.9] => 29.35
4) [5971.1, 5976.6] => 28.54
